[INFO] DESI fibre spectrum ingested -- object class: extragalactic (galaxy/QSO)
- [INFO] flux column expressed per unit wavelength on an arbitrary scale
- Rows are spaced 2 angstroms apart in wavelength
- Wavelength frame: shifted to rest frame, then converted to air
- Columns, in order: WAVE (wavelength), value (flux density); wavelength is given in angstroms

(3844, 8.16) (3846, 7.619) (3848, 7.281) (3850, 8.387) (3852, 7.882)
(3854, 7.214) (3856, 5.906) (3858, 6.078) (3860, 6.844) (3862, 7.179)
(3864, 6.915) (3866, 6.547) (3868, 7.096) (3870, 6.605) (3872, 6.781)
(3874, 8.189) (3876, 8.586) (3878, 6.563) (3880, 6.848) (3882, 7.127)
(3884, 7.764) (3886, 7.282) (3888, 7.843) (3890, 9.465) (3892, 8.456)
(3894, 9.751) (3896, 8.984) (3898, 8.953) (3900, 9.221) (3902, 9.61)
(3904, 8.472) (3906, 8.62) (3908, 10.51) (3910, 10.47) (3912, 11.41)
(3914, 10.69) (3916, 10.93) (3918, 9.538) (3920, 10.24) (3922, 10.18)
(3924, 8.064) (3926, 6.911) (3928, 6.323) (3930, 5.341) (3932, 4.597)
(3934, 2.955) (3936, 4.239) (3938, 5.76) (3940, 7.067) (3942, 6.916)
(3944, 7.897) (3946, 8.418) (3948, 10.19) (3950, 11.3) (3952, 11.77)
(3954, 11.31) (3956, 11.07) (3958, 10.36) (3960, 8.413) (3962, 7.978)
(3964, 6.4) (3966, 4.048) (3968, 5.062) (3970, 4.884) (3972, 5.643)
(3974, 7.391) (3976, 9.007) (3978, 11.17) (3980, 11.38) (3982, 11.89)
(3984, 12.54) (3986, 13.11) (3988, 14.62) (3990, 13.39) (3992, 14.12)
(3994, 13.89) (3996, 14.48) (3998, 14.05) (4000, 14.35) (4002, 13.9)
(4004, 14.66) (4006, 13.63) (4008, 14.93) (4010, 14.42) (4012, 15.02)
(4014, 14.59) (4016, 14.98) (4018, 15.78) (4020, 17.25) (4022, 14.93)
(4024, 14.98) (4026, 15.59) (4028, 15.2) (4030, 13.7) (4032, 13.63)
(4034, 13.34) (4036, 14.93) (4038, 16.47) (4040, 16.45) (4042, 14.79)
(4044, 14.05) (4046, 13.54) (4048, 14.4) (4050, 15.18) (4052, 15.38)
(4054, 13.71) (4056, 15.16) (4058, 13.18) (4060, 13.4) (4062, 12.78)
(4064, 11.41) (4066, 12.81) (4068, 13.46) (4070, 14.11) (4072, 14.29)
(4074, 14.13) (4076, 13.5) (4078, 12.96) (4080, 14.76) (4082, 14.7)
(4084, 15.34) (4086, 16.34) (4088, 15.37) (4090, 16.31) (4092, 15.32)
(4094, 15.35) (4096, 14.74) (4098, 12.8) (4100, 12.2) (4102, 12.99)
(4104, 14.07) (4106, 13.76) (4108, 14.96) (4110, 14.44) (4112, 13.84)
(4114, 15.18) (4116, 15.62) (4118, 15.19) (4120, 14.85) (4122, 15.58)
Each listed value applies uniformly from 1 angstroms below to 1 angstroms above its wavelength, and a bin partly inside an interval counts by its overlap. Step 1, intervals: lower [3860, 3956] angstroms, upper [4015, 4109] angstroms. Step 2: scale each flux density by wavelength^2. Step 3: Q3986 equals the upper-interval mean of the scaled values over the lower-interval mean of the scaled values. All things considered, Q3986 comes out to 1.89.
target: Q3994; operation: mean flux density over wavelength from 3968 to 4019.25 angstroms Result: 12.6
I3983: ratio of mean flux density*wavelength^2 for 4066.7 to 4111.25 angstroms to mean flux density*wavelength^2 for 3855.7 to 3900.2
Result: 2.10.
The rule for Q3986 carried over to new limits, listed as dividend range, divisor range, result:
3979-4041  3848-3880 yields 2.18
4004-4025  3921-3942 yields 2.54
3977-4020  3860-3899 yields 1.92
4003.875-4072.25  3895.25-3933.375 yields 1.74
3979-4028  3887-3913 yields 1.61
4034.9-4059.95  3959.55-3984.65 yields 1.89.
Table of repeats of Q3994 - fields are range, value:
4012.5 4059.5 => 14.8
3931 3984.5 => 8.09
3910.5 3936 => 7.99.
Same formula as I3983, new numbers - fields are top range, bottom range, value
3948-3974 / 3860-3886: 1.20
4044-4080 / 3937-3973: 1.81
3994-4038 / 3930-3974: 2.05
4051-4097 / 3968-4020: 1.17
